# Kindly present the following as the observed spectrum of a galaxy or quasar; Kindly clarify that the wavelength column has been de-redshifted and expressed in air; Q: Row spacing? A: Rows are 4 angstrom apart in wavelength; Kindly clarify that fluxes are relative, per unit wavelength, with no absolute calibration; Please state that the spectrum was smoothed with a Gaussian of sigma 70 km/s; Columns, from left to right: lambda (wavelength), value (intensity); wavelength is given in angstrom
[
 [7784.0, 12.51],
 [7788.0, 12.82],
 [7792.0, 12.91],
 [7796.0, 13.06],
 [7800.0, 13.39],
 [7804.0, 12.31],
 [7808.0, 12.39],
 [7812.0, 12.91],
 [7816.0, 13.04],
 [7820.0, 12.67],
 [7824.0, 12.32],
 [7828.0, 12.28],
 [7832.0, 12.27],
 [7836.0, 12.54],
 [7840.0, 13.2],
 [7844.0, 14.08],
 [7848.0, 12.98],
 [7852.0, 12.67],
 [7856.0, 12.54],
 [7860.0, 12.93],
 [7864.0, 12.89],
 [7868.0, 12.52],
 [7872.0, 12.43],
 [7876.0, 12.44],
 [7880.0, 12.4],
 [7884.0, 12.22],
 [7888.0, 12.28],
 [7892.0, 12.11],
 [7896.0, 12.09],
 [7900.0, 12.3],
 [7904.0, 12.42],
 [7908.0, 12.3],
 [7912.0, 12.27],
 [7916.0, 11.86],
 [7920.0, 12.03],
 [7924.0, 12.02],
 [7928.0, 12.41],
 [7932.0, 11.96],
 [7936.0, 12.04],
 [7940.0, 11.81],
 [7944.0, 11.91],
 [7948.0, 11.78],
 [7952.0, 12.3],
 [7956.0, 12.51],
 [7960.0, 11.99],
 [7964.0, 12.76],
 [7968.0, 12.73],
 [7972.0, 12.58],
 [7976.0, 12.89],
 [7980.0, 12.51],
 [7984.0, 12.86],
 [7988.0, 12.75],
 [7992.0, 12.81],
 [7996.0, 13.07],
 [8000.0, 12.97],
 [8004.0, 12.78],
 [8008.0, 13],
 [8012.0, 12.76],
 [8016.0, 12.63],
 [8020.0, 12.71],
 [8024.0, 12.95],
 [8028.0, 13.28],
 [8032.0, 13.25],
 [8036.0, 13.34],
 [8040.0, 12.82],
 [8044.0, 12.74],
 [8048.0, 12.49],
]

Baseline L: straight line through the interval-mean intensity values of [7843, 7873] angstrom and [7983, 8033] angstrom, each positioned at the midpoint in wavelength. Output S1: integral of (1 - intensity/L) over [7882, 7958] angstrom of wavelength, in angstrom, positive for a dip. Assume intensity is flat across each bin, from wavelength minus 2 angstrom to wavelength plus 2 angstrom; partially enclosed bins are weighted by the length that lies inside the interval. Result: 4.4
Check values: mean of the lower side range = 12.9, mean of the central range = 12.1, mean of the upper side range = 12.9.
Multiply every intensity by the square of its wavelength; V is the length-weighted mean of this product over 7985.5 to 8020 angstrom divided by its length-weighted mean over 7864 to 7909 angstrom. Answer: 1.07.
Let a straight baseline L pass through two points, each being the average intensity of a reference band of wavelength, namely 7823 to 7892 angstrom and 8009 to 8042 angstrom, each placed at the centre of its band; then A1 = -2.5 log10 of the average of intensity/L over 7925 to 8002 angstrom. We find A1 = 0.03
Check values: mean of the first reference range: 12.6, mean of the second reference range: 13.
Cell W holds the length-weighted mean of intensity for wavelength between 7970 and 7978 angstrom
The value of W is 12.7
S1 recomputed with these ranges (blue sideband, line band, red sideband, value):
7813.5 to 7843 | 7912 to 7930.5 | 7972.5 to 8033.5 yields 1.0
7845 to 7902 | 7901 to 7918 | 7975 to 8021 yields 0.5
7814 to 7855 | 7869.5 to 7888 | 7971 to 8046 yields 0.7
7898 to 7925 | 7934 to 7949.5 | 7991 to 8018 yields 0.6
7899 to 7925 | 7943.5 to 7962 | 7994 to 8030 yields 0.5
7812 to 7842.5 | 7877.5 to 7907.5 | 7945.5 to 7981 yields 0.7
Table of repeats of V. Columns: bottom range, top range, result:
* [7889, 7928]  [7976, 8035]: 1.09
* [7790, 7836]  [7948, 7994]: 1.03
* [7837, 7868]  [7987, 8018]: 1.03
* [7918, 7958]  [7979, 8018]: 1.08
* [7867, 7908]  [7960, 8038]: 1.07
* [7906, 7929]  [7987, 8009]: 1.08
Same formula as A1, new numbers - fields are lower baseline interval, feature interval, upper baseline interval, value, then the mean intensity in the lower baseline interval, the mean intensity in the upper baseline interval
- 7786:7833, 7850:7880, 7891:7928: -0.02 mag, 12.7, 12.2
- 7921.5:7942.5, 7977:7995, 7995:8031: -0.01 mag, 12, 12.9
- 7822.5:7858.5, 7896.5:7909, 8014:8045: 0.05 mag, 12.8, 13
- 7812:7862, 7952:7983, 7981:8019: 0.02 mag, 12.8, 12.8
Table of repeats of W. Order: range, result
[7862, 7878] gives 12.6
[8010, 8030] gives 12.9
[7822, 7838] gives 12.4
